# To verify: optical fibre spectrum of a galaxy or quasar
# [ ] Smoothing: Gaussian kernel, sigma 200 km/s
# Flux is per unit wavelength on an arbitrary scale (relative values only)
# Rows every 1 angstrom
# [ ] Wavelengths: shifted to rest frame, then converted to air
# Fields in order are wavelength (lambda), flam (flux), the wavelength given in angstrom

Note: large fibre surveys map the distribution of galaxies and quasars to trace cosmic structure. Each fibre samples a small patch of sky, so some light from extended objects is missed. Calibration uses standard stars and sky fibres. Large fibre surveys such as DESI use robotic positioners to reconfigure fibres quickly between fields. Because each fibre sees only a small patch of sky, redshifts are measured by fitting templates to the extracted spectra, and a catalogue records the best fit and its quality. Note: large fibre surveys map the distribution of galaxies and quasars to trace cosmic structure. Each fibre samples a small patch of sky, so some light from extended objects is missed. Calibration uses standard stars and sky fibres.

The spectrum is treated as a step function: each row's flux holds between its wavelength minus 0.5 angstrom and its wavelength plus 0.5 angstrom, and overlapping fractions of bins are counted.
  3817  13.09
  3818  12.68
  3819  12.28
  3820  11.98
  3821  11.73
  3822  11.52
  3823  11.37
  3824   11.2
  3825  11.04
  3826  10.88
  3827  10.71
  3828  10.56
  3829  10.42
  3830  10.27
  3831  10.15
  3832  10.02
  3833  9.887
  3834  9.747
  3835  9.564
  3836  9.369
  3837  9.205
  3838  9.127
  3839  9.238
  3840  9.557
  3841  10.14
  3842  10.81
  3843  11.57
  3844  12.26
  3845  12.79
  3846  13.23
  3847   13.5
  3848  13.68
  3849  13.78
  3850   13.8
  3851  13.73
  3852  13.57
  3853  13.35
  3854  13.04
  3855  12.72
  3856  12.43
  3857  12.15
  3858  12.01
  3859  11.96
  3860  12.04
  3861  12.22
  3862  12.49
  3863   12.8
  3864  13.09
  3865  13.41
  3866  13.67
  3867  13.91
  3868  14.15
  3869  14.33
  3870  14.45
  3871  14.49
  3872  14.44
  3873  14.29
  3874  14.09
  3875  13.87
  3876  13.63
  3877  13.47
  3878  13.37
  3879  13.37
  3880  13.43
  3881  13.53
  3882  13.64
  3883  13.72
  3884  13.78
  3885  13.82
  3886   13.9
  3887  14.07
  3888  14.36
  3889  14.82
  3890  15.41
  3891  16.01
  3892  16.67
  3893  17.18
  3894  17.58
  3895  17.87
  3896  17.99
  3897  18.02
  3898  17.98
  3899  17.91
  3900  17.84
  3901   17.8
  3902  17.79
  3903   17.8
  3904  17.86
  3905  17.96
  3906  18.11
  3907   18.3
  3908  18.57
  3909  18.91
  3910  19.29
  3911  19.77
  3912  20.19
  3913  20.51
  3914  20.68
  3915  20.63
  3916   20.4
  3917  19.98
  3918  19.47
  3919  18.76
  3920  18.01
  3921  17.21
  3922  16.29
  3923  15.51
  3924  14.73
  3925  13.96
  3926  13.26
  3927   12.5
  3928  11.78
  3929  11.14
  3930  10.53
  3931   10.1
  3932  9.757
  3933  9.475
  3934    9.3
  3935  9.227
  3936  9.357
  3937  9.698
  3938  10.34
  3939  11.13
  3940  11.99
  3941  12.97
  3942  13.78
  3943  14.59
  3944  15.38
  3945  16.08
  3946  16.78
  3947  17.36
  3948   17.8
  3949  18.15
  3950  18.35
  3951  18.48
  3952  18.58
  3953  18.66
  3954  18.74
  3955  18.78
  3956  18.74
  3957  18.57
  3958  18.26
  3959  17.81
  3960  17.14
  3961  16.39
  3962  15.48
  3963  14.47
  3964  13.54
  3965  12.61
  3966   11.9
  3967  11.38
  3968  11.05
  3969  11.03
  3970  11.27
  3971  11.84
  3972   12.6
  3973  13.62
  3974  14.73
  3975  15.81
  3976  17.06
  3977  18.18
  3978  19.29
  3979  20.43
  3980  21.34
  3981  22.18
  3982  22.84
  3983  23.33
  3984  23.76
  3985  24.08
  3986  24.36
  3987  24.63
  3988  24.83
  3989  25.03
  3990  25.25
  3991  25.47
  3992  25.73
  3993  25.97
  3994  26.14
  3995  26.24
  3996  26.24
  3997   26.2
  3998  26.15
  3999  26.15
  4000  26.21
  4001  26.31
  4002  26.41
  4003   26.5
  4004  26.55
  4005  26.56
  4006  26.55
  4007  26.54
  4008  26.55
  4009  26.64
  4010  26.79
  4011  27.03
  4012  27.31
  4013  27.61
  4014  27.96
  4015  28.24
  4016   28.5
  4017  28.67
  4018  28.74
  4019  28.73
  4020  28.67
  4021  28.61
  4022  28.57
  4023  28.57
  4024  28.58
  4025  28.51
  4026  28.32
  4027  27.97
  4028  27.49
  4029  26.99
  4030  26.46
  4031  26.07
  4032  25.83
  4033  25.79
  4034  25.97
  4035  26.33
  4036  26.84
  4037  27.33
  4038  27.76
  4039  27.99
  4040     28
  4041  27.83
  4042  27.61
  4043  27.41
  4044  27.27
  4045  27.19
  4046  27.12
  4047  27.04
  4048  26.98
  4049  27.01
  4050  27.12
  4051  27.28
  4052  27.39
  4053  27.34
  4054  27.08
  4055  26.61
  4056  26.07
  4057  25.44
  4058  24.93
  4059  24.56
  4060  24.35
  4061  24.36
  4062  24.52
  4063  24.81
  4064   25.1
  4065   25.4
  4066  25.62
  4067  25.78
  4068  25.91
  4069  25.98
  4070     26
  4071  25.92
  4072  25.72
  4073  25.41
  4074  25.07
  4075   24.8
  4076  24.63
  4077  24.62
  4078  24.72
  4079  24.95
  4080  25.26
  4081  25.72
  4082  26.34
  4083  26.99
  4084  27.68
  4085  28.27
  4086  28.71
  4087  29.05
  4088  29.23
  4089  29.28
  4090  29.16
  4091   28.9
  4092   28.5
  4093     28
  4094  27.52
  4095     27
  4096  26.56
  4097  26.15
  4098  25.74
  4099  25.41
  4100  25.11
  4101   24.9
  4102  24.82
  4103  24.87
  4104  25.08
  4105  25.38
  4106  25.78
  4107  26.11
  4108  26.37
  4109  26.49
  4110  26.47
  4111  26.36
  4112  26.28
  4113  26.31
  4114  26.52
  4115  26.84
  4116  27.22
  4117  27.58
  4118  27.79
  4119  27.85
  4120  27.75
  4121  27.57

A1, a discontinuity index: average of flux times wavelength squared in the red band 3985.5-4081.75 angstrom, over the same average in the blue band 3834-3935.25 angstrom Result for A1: 1.97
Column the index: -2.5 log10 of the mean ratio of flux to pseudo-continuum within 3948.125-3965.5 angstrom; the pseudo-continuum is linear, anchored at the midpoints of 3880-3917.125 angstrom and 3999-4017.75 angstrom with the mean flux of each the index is 0.284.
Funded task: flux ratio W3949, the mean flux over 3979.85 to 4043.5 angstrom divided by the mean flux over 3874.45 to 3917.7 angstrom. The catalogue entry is 1.58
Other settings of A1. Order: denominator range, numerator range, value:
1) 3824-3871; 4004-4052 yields 2.52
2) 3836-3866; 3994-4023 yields 2.42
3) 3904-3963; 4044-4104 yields 1.77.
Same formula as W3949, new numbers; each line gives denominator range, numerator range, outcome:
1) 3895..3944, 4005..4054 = 1.75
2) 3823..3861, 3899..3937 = 1.39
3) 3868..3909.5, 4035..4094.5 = 1.69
